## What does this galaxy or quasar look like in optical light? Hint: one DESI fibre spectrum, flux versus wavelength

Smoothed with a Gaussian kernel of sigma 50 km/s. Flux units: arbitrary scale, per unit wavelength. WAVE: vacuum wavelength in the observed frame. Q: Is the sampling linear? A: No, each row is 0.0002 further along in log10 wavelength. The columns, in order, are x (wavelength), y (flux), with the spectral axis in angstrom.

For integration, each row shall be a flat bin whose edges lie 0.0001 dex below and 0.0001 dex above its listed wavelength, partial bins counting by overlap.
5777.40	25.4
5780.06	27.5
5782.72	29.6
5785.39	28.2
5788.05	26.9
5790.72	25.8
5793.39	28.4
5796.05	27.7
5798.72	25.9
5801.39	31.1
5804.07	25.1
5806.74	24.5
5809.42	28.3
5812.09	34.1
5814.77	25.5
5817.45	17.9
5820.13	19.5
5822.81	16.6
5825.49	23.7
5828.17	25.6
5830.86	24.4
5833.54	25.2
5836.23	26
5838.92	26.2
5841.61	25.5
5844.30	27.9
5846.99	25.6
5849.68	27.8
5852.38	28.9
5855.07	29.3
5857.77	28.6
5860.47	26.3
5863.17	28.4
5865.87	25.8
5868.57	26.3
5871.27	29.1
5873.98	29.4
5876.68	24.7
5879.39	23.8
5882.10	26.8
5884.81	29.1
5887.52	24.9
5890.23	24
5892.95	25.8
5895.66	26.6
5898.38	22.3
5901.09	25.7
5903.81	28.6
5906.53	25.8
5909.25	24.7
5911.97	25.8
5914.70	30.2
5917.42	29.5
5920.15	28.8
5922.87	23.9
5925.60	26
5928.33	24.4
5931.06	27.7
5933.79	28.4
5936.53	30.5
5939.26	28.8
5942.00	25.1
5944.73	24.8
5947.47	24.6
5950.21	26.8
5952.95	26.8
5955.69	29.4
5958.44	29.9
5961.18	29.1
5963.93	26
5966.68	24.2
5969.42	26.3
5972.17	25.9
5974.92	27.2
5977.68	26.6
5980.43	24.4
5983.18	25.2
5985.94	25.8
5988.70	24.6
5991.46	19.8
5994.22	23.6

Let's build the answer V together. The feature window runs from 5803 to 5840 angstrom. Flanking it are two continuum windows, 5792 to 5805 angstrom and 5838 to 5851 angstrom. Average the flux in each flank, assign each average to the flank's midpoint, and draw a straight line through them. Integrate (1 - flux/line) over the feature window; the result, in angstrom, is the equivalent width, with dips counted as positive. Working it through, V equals 3.70 angstrom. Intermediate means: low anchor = 27.7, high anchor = 26.6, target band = 24.5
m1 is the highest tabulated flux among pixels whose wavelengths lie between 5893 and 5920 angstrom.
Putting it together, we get 30.2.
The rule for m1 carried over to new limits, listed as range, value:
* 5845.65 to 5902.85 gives 29.4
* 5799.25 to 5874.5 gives 34.1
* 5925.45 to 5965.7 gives 30.5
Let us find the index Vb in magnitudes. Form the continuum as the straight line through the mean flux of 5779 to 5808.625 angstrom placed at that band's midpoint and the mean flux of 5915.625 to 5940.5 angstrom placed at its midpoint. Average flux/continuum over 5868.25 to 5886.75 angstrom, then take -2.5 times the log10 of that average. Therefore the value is 0.020 mag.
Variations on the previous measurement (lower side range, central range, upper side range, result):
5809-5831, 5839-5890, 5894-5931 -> -0.08 mag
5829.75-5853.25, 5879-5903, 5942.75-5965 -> 0.05 mag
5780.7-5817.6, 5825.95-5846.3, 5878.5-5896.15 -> 0.04 mag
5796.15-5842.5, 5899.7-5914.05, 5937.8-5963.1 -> 0.01 mag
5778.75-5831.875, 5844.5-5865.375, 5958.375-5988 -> -0.07 mag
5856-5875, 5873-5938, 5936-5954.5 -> 0.02 mag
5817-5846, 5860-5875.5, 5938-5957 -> -0.12 mag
